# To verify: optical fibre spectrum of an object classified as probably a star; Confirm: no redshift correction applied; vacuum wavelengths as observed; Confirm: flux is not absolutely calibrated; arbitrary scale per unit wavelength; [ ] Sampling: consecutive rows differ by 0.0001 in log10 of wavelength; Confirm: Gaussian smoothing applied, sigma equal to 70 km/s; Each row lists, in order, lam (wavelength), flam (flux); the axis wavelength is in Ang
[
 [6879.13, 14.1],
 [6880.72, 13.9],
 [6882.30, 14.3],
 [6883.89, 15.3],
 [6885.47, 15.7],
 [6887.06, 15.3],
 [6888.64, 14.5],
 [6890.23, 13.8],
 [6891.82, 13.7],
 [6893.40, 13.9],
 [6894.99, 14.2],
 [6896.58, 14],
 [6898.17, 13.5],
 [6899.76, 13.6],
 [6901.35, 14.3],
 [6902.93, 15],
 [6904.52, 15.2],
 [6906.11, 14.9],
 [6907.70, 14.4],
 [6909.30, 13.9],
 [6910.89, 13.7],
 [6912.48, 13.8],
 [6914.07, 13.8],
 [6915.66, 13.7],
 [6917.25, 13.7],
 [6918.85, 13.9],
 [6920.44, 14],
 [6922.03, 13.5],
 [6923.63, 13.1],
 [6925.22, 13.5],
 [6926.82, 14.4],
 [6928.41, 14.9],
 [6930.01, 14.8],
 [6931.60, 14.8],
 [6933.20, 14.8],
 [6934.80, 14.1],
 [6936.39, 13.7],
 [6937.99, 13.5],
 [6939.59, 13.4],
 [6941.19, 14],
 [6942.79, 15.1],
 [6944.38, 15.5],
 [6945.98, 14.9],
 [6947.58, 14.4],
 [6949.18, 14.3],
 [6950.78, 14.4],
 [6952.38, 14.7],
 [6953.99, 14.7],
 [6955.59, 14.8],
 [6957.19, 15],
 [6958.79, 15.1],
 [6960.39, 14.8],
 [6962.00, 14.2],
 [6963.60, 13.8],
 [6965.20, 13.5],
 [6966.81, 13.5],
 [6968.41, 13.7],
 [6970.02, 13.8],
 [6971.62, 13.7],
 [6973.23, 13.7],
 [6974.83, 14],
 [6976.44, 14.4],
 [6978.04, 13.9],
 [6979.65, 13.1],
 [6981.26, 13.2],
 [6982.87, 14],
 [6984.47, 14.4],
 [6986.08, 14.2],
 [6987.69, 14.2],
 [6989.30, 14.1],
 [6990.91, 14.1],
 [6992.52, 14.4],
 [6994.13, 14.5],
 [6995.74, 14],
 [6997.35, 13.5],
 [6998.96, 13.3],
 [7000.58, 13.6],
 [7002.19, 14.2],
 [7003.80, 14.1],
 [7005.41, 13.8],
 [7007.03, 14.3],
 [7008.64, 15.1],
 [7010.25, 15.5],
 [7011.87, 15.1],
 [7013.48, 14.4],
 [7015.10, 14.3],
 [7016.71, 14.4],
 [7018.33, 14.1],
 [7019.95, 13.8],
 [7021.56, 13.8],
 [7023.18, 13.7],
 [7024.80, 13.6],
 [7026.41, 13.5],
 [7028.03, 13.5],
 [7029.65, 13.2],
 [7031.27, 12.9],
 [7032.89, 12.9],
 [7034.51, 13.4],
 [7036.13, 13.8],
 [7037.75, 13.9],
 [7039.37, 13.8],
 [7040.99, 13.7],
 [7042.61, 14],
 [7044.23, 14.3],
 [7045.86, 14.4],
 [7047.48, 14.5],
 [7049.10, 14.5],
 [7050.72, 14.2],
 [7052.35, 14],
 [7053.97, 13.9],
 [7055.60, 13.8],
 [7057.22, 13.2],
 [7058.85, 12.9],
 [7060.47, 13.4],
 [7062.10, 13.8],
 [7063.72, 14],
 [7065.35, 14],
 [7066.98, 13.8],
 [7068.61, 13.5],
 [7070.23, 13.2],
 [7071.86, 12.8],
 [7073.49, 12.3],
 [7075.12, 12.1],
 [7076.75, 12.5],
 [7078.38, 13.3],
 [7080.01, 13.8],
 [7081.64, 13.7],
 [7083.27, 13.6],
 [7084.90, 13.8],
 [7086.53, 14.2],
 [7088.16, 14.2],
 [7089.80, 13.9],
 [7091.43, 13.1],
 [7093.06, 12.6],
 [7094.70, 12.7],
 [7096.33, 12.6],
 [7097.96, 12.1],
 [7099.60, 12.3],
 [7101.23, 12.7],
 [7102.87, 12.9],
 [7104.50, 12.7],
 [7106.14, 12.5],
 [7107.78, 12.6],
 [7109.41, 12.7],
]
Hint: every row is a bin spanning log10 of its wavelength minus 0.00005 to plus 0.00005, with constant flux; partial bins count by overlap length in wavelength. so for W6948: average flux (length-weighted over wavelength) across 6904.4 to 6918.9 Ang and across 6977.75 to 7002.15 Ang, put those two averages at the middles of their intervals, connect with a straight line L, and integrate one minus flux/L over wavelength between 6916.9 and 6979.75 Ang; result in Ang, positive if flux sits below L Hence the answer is -0.9 Ang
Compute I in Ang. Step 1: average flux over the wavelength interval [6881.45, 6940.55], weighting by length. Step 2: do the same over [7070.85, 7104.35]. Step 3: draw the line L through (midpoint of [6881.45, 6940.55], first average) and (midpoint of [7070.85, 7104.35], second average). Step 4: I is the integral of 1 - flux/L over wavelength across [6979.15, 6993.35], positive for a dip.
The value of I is -0.3 Ang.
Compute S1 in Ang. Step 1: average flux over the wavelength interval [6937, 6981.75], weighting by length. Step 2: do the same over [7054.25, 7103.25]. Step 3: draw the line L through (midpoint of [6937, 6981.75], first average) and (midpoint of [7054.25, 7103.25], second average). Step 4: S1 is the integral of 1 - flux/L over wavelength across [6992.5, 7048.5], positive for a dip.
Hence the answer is -1.1 Ang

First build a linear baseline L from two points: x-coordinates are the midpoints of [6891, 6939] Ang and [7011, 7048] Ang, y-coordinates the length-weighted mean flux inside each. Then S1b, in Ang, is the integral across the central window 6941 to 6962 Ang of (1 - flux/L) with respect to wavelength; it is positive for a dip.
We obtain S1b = -1.1 Ang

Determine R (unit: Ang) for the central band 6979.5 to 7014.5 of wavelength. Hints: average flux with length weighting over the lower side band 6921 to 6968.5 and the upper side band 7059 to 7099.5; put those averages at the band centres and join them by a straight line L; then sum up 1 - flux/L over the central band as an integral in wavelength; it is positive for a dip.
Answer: -0.7 Ang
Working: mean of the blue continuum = 14.3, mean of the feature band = 14.2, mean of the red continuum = 13.3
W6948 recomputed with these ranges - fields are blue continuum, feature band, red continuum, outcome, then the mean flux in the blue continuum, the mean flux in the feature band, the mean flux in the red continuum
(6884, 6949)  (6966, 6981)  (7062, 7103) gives 0.2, 14.2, 13.7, 13.2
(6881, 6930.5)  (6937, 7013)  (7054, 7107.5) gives -2.2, 14.2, 14.2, 13.2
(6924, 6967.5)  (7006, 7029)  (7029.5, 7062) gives -0.5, 14.4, 14.2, 13.7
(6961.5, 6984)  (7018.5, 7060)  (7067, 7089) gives -0.8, 13.8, 13.7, 13.3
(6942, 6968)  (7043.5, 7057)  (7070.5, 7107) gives -0.7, 14.5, 14.2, 13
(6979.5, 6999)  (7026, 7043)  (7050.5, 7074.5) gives 0.2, 14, 13.5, 13.5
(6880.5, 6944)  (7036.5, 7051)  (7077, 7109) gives -0.8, 14.2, 14.1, 13.1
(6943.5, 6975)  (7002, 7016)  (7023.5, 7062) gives -0.6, 14.3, 14.6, 13.7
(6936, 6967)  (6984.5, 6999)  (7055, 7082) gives -0.1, 14.4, 14.1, 13.3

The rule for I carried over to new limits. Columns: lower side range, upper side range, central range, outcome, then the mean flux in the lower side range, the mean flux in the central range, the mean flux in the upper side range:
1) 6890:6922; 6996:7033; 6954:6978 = -0.3 Ang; 14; 14.2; 14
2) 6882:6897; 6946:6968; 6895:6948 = 1.0 Ang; 14.5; 14.2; 14.4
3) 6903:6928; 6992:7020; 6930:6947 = -0.4 Ang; 14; 14.4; 14.3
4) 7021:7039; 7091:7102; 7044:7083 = -1.6 Ang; 13.5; 13.6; 12.6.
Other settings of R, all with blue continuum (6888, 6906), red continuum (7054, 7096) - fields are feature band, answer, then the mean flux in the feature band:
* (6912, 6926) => 0.41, 13.7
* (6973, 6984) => 0.02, 13.8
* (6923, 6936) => -0.25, 14.3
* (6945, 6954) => -0.41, 14.6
